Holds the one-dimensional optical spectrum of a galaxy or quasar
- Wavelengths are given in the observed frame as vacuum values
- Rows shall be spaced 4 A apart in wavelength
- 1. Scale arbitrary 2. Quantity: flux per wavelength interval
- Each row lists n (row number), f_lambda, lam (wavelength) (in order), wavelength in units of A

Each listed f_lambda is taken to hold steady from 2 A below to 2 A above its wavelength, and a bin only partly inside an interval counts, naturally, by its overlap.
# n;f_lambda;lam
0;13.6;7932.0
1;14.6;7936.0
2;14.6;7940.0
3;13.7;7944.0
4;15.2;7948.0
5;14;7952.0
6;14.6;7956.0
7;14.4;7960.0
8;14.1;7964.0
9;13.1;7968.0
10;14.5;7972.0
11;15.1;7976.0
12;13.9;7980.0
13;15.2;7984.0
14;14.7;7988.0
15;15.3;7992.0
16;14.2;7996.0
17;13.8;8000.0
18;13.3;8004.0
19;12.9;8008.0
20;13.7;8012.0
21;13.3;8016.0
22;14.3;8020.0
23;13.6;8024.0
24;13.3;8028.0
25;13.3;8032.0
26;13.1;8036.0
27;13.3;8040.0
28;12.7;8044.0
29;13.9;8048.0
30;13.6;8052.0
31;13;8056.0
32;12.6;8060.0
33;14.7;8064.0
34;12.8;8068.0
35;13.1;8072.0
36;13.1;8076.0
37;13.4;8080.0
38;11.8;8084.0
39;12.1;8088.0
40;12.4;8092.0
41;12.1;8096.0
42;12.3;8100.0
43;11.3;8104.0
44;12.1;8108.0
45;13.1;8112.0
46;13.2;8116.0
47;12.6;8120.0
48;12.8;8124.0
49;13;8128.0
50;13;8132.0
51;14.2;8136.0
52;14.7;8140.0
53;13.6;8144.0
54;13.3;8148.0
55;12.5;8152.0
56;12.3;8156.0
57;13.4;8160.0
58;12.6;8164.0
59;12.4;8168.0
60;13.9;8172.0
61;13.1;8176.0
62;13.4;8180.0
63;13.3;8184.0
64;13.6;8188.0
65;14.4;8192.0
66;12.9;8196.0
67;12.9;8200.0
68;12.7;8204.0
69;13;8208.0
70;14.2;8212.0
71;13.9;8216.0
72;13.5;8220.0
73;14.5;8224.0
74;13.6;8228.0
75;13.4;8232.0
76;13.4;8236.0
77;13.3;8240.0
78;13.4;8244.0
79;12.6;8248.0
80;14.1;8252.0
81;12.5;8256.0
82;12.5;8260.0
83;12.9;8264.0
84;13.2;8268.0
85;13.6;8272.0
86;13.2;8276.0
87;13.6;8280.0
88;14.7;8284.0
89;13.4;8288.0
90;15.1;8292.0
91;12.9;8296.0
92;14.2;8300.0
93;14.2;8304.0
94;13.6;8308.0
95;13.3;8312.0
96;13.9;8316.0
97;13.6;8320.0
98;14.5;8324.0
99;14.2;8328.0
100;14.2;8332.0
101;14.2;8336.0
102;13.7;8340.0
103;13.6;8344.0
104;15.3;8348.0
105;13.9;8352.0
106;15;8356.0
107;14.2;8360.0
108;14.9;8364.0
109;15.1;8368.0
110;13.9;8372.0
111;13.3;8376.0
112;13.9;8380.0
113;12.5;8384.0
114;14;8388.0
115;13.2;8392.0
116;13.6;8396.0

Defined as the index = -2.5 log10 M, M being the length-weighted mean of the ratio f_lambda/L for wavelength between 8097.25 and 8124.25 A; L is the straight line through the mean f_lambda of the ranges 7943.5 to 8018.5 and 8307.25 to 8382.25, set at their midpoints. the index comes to 0.14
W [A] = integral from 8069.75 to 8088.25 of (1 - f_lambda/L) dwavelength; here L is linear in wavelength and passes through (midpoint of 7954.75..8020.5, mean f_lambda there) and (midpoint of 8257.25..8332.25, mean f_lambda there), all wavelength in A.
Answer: 1.6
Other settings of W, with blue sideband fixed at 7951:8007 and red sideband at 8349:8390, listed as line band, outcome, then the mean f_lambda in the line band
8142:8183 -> 3.3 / 13.1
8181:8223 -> 2.1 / 13.5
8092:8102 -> 1.4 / 12.2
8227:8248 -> 1.2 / 13.3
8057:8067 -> 0.5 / 13.5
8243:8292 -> 2.7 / 13.4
